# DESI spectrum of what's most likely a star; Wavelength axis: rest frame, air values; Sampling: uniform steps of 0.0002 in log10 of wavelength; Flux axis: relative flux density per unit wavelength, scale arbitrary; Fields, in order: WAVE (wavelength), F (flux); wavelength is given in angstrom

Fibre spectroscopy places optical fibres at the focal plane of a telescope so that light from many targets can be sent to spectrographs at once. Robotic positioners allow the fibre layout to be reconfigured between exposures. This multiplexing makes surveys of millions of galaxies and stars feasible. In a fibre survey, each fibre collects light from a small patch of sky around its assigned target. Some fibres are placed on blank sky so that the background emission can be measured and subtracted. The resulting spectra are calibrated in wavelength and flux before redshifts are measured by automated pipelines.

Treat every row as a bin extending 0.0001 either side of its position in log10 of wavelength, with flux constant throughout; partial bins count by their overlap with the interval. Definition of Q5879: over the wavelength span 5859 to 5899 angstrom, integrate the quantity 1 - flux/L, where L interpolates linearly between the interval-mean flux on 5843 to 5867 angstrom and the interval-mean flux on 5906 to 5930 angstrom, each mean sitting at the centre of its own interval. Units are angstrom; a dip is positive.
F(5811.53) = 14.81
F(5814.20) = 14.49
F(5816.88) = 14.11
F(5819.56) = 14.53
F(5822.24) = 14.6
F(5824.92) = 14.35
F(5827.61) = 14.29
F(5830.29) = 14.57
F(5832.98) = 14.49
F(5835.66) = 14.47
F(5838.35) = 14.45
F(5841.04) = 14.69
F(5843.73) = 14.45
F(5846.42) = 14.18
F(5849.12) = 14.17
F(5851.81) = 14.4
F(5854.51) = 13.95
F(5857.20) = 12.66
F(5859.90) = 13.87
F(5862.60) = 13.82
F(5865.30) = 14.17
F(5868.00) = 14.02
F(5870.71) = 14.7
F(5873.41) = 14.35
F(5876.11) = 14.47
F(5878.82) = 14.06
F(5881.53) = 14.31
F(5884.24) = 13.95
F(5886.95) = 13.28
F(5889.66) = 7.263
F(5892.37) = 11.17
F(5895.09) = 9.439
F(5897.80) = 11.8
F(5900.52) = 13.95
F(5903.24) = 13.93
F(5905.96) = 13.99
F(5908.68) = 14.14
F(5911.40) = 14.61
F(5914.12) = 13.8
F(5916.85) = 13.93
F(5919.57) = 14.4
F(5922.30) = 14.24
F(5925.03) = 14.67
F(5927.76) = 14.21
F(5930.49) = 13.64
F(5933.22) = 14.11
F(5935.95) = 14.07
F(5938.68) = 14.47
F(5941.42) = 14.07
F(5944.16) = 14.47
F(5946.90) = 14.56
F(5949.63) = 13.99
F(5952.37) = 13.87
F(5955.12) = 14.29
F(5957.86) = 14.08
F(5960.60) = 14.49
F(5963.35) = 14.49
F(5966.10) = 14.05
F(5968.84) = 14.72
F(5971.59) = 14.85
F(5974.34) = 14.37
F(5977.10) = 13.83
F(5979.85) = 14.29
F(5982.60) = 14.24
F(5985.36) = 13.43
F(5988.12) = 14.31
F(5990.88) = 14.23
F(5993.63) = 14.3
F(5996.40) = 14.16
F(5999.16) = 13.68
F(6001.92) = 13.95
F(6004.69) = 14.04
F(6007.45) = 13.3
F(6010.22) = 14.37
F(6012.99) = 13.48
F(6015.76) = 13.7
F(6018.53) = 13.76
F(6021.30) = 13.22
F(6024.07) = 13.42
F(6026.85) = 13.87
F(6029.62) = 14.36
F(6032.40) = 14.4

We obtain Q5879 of 3.1 angstrom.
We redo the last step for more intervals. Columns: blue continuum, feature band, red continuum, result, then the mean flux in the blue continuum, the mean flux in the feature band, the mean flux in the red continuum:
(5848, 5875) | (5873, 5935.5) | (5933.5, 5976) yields 3.4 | 14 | 13.4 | 14.3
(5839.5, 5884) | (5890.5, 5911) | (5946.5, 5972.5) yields 2.3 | 14.1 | 12.6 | 14.3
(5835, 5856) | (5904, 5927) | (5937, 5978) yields 0.2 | 14.3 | 14.2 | 14.3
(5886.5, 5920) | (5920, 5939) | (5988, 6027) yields -1.8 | 12.7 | 14.2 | 13.8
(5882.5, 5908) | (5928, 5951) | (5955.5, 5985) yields -1.3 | 12.2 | 14.2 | 14.3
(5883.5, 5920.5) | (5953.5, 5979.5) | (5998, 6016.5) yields -1.8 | 12.8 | 14.3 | 13.8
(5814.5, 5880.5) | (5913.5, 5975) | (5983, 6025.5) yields -1.2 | 14.2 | 14.3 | 13.8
